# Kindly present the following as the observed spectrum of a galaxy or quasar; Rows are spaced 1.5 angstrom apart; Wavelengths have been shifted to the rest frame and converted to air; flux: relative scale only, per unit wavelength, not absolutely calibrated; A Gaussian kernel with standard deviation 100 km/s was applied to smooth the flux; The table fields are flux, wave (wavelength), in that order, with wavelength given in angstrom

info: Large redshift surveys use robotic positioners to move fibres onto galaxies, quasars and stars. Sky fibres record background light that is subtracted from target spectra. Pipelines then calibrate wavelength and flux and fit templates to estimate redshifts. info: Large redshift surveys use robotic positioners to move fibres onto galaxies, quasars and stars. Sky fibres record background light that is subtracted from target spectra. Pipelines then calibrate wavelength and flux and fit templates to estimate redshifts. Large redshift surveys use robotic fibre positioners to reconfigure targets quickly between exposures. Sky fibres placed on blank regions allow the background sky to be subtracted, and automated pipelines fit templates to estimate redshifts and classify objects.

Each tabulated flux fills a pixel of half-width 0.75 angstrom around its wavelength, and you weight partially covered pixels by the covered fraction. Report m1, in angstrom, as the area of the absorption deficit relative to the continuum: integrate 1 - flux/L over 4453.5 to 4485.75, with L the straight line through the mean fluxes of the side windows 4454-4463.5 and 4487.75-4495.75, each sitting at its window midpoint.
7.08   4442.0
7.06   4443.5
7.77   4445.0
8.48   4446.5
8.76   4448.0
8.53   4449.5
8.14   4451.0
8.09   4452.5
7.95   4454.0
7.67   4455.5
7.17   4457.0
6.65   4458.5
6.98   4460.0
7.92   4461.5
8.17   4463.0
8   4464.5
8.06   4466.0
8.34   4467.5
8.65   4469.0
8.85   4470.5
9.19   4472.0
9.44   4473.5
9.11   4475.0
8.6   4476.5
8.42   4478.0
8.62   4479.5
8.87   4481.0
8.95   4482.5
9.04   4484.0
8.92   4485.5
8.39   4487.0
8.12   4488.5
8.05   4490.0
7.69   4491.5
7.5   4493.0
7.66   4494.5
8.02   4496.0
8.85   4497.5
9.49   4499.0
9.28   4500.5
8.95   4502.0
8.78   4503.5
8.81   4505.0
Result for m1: -3.25 angstrom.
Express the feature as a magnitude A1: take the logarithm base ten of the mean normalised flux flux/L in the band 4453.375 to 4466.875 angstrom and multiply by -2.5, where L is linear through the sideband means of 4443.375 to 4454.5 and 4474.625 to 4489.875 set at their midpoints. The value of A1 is 0.10 mag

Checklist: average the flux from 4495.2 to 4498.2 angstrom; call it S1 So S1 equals 8.42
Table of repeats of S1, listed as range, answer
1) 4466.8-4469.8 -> 8.5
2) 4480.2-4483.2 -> 8.9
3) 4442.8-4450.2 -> 8.12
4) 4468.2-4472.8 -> 8.9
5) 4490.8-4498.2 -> 7.94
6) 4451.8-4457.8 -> 7.71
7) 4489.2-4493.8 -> 7.75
